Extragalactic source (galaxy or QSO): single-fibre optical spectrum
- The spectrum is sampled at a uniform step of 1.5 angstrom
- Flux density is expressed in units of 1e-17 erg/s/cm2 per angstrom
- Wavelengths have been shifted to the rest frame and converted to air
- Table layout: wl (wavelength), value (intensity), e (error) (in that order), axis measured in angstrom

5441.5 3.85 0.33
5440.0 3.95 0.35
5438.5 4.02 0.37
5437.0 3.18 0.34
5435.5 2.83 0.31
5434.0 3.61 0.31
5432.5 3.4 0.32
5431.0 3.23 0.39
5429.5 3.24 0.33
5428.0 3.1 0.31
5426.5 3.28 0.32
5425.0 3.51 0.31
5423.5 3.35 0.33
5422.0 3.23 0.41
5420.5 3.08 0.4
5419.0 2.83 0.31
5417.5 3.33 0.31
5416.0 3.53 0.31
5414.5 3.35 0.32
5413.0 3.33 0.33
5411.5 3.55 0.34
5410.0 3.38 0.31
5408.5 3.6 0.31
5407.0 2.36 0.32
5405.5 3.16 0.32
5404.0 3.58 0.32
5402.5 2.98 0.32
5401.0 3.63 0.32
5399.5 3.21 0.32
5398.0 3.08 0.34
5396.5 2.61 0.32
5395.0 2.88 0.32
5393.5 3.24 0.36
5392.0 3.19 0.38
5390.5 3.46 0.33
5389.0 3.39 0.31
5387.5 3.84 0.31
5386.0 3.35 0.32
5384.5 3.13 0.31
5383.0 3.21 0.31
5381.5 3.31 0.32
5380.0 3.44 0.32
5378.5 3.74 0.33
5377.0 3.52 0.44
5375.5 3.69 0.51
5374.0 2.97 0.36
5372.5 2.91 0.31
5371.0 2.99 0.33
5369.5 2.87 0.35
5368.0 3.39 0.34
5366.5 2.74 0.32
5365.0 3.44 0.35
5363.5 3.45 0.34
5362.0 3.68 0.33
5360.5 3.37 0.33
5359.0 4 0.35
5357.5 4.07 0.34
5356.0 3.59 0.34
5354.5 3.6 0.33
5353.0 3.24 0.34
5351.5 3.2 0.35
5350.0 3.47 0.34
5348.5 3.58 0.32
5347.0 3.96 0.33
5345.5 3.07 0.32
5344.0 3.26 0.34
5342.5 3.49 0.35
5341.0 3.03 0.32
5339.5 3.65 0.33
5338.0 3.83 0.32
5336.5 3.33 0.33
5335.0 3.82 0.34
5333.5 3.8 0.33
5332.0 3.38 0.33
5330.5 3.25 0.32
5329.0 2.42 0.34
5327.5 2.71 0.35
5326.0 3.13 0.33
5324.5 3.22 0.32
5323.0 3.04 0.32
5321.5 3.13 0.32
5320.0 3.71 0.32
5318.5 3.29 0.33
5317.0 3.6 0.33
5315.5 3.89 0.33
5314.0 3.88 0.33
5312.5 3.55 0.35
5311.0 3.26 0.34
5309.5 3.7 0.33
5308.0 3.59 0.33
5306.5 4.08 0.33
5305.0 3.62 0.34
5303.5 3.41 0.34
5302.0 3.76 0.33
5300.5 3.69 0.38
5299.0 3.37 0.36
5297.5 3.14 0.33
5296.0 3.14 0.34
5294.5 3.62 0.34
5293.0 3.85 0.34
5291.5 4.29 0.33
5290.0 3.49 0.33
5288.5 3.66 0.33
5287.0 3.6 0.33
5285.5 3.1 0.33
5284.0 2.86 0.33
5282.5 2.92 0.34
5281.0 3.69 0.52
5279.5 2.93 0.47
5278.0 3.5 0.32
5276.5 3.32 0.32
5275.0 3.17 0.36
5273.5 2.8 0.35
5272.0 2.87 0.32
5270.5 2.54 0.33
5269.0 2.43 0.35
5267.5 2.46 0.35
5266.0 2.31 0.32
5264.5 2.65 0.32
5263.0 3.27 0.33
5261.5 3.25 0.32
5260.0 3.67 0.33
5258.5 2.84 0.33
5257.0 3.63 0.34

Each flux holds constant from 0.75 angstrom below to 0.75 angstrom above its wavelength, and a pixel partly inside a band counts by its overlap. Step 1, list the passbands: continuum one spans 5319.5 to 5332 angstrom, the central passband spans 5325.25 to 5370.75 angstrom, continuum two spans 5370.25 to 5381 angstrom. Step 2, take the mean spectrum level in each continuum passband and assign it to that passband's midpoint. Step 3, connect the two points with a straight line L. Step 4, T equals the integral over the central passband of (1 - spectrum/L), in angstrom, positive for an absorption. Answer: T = -2.9 angstrom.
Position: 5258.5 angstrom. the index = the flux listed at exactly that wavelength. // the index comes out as 2.84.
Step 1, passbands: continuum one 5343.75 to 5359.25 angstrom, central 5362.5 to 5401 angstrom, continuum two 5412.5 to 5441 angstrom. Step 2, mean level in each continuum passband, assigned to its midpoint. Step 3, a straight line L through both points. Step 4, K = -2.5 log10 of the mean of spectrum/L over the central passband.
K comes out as 0.07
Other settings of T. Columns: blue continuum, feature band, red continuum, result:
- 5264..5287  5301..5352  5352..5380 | -4.1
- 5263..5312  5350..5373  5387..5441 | -0.6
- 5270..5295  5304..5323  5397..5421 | -1.7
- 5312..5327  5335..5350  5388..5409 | -0.6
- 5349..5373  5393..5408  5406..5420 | 0.9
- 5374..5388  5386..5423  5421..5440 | 1.6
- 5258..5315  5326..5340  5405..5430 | -0.2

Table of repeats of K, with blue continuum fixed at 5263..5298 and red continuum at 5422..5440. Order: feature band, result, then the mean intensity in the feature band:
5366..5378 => 0.04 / 3.16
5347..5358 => -0.10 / 3.55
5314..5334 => -0.03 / 3.29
